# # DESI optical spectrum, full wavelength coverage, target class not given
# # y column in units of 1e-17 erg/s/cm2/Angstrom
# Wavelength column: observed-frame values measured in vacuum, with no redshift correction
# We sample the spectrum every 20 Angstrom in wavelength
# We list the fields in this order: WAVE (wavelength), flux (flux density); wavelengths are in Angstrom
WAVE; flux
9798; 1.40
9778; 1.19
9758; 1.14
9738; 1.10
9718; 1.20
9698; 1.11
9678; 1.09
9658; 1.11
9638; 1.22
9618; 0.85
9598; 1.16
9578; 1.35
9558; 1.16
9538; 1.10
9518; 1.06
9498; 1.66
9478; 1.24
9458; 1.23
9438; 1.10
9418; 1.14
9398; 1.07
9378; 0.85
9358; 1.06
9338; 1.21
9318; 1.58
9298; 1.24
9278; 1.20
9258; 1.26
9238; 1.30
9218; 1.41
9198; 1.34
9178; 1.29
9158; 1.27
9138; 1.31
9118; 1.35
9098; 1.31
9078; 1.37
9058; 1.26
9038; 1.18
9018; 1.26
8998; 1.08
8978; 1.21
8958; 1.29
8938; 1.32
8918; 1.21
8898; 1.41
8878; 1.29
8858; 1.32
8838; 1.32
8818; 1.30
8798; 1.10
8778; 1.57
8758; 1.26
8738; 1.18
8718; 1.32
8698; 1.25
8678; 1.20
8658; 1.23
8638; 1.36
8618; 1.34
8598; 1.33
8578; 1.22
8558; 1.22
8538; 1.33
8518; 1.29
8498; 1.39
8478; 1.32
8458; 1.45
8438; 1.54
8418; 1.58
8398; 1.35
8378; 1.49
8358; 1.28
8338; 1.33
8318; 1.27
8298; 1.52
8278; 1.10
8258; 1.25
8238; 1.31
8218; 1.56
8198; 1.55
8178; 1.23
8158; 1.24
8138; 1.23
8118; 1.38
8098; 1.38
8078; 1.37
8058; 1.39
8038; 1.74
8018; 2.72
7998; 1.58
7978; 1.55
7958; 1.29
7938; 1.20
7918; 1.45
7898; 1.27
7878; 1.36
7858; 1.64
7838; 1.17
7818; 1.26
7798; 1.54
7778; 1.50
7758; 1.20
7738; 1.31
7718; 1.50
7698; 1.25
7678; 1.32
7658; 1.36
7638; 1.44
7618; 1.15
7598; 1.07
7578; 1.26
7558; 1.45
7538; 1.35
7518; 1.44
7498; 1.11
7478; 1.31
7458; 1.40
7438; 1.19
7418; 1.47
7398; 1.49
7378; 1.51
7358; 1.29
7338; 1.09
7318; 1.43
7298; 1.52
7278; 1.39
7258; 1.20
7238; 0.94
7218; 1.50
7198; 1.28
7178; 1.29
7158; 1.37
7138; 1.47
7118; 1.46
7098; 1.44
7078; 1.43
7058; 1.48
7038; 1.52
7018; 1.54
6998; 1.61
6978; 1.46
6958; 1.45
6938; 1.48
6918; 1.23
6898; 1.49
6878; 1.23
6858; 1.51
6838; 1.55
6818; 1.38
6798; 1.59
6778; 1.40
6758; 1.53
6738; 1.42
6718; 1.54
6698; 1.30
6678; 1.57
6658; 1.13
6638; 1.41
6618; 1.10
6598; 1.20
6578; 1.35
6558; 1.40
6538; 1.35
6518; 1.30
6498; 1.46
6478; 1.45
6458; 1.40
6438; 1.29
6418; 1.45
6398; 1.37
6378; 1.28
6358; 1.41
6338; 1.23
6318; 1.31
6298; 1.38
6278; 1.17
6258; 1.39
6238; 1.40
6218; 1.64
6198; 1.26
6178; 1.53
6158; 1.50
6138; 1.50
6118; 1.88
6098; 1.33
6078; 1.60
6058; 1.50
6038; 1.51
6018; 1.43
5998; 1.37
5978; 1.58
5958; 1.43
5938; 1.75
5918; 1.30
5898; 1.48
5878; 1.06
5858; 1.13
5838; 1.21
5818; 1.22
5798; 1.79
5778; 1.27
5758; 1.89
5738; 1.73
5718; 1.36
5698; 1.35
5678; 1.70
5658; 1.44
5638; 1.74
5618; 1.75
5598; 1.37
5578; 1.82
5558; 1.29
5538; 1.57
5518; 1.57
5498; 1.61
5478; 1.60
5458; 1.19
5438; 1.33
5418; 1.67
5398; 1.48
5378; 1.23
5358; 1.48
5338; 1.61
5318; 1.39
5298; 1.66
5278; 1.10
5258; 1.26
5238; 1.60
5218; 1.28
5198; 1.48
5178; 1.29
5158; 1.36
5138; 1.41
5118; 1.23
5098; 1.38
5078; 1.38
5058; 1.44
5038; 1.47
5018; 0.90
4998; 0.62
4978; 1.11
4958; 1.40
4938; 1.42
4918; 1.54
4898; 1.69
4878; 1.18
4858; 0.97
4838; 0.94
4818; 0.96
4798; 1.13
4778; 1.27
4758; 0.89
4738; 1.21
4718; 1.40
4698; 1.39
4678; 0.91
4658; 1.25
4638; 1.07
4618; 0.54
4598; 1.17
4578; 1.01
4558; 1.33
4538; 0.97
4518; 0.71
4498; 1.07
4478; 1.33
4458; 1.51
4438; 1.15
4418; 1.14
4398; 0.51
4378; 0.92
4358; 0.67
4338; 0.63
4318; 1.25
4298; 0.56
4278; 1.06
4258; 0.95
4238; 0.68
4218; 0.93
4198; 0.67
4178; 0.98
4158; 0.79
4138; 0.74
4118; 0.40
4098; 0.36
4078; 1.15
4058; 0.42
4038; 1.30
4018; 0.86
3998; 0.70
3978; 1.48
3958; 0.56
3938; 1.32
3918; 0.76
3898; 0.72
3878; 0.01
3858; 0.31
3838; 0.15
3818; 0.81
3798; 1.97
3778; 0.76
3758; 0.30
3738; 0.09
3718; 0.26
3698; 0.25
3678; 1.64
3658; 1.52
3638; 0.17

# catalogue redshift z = 0.222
